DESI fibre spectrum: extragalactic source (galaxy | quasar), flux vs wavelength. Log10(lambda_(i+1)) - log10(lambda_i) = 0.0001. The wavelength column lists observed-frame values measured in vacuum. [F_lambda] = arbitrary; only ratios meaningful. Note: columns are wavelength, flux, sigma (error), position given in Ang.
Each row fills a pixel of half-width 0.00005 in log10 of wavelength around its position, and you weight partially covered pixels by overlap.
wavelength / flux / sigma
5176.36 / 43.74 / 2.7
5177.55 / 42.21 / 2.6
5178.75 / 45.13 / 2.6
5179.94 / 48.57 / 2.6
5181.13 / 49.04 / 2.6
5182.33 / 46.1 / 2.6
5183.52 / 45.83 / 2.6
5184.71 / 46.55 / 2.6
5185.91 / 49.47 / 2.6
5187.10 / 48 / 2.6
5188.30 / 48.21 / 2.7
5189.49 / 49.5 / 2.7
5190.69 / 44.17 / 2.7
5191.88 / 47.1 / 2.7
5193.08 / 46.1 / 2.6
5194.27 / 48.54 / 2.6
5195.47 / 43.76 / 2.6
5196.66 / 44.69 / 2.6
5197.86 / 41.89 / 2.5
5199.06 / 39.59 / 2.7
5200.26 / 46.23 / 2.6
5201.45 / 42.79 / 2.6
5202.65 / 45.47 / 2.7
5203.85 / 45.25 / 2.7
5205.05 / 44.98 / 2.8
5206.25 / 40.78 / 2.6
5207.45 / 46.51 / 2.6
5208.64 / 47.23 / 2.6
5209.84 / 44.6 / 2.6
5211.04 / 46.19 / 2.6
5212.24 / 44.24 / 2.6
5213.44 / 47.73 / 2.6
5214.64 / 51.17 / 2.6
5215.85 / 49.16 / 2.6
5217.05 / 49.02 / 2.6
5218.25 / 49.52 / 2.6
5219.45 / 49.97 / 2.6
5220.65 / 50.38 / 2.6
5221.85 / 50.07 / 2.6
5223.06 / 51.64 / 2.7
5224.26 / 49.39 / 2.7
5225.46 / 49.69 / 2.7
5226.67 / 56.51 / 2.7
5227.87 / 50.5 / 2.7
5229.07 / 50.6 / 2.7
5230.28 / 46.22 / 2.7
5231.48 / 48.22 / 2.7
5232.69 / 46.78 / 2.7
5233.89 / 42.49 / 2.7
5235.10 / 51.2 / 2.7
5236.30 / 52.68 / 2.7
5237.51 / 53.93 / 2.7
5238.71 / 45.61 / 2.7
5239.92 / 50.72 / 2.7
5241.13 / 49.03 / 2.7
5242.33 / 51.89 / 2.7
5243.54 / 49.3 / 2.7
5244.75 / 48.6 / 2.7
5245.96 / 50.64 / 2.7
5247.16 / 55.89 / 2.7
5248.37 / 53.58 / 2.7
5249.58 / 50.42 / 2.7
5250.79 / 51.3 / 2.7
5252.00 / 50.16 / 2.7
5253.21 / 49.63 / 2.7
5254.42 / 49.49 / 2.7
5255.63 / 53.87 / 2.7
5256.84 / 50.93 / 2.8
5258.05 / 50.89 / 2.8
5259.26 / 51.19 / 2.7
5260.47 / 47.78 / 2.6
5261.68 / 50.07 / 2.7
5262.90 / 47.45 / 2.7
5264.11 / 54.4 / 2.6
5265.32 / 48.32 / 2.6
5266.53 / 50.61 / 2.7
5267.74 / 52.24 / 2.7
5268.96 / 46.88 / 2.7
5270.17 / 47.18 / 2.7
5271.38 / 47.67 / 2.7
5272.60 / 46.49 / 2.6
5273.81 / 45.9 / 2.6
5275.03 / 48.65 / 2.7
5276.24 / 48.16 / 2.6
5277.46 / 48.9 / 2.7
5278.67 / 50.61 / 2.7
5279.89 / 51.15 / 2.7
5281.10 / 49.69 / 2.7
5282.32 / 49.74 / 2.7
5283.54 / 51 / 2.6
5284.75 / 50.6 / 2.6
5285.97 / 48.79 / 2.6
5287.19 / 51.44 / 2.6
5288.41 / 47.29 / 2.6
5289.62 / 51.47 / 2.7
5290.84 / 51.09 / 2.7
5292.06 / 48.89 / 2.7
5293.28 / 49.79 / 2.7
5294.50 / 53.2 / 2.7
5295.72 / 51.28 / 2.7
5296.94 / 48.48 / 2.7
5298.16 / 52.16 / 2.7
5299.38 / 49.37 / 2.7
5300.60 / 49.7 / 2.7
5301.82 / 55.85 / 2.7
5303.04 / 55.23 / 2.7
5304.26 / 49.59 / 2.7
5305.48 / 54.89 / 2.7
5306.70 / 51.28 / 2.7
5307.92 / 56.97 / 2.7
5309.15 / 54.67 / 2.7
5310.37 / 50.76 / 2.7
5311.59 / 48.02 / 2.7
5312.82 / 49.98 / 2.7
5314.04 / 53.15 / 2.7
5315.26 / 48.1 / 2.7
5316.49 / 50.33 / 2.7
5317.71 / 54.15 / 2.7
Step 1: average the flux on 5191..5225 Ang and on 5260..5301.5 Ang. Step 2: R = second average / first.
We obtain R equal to 1.07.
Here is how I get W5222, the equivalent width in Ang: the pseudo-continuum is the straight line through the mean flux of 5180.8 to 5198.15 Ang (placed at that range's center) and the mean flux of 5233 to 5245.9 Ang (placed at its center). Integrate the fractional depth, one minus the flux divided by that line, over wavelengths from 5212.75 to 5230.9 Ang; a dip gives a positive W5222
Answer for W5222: -0.6 Ang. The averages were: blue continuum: 46.6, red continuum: 49.5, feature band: 50.1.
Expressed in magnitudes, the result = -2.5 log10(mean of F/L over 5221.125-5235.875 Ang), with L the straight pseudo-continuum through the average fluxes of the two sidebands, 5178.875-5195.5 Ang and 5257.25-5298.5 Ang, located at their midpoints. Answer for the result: -0.03 mag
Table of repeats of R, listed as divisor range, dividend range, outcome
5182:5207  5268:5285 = 1.07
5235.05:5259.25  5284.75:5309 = 1.01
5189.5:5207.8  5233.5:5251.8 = 1.13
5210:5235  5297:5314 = 1.07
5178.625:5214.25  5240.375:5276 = 1.09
